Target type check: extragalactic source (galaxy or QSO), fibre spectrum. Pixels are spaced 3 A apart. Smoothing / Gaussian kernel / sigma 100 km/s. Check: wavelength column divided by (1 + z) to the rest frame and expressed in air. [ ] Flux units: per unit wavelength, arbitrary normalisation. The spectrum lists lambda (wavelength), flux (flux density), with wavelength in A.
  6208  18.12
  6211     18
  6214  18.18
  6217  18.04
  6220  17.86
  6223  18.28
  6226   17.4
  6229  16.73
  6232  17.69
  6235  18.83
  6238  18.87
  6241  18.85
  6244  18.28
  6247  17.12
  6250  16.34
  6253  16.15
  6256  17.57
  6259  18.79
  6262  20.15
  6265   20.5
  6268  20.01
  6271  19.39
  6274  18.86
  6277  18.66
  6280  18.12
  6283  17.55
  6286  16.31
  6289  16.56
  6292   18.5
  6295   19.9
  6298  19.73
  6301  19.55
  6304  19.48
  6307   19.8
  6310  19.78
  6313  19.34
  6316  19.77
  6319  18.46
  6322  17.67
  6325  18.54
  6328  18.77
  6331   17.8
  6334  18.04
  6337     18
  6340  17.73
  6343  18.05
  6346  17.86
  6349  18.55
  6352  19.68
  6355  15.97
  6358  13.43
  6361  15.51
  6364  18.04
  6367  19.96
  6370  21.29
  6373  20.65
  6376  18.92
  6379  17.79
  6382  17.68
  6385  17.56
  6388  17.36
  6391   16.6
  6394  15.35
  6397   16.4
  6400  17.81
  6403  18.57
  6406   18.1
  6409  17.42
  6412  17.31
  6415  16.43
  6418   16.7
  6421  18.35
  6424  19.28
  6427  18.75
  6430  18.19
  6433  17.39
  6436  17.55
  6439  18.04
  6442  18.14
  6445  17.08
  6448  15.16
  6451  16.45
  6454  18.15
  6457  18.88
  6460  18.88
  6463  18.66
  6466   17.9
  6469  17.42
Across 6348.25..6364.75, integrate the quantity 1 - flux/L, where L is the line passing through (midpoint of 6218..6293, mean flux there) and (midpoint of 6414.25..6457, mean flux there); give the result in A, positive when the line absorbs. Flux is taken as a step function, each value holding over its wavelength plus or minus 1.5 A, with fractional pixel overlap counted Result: 1.0 A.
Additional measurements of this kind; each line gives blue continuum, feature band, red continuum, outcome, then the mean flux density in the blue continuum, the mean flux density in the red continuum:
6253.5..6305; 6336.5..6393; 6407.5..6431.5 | 0.8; 18.7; 17.8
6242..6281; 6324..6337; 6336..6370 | -0.3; 18.5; 17.7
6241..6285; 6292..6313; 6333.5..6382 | -1.5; 18.4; 18.1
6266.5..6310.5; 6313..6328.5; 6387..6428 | -0.2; 18.8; 17.4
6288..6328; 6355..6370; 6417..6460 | 1.1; 19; 17.8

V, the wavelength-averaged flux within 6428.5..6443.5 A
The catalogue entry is 17.9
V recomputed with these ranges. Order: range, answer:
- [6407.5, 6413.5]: 17.4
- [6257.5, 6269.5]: 19.9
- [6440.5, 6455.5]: 17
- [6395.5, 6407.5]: 17.7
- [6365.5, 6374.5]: 20.6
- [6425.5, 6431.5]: 18.5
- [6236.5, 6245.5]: 18.7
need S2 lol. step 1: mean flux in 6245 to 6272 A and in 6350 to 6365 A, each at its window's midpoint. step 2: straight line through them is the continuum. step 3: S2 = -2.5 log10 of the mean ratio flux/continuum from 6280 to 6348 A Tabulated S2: -0.07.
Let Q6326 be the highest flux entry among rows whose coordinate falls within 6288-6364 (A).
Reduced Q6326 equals 19.9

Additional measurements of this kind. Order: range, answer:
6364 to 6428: 21.29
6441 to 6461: 18.88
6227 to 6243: 18.87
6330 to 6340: 18.04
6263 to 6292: 20.5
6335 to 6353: 19.68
